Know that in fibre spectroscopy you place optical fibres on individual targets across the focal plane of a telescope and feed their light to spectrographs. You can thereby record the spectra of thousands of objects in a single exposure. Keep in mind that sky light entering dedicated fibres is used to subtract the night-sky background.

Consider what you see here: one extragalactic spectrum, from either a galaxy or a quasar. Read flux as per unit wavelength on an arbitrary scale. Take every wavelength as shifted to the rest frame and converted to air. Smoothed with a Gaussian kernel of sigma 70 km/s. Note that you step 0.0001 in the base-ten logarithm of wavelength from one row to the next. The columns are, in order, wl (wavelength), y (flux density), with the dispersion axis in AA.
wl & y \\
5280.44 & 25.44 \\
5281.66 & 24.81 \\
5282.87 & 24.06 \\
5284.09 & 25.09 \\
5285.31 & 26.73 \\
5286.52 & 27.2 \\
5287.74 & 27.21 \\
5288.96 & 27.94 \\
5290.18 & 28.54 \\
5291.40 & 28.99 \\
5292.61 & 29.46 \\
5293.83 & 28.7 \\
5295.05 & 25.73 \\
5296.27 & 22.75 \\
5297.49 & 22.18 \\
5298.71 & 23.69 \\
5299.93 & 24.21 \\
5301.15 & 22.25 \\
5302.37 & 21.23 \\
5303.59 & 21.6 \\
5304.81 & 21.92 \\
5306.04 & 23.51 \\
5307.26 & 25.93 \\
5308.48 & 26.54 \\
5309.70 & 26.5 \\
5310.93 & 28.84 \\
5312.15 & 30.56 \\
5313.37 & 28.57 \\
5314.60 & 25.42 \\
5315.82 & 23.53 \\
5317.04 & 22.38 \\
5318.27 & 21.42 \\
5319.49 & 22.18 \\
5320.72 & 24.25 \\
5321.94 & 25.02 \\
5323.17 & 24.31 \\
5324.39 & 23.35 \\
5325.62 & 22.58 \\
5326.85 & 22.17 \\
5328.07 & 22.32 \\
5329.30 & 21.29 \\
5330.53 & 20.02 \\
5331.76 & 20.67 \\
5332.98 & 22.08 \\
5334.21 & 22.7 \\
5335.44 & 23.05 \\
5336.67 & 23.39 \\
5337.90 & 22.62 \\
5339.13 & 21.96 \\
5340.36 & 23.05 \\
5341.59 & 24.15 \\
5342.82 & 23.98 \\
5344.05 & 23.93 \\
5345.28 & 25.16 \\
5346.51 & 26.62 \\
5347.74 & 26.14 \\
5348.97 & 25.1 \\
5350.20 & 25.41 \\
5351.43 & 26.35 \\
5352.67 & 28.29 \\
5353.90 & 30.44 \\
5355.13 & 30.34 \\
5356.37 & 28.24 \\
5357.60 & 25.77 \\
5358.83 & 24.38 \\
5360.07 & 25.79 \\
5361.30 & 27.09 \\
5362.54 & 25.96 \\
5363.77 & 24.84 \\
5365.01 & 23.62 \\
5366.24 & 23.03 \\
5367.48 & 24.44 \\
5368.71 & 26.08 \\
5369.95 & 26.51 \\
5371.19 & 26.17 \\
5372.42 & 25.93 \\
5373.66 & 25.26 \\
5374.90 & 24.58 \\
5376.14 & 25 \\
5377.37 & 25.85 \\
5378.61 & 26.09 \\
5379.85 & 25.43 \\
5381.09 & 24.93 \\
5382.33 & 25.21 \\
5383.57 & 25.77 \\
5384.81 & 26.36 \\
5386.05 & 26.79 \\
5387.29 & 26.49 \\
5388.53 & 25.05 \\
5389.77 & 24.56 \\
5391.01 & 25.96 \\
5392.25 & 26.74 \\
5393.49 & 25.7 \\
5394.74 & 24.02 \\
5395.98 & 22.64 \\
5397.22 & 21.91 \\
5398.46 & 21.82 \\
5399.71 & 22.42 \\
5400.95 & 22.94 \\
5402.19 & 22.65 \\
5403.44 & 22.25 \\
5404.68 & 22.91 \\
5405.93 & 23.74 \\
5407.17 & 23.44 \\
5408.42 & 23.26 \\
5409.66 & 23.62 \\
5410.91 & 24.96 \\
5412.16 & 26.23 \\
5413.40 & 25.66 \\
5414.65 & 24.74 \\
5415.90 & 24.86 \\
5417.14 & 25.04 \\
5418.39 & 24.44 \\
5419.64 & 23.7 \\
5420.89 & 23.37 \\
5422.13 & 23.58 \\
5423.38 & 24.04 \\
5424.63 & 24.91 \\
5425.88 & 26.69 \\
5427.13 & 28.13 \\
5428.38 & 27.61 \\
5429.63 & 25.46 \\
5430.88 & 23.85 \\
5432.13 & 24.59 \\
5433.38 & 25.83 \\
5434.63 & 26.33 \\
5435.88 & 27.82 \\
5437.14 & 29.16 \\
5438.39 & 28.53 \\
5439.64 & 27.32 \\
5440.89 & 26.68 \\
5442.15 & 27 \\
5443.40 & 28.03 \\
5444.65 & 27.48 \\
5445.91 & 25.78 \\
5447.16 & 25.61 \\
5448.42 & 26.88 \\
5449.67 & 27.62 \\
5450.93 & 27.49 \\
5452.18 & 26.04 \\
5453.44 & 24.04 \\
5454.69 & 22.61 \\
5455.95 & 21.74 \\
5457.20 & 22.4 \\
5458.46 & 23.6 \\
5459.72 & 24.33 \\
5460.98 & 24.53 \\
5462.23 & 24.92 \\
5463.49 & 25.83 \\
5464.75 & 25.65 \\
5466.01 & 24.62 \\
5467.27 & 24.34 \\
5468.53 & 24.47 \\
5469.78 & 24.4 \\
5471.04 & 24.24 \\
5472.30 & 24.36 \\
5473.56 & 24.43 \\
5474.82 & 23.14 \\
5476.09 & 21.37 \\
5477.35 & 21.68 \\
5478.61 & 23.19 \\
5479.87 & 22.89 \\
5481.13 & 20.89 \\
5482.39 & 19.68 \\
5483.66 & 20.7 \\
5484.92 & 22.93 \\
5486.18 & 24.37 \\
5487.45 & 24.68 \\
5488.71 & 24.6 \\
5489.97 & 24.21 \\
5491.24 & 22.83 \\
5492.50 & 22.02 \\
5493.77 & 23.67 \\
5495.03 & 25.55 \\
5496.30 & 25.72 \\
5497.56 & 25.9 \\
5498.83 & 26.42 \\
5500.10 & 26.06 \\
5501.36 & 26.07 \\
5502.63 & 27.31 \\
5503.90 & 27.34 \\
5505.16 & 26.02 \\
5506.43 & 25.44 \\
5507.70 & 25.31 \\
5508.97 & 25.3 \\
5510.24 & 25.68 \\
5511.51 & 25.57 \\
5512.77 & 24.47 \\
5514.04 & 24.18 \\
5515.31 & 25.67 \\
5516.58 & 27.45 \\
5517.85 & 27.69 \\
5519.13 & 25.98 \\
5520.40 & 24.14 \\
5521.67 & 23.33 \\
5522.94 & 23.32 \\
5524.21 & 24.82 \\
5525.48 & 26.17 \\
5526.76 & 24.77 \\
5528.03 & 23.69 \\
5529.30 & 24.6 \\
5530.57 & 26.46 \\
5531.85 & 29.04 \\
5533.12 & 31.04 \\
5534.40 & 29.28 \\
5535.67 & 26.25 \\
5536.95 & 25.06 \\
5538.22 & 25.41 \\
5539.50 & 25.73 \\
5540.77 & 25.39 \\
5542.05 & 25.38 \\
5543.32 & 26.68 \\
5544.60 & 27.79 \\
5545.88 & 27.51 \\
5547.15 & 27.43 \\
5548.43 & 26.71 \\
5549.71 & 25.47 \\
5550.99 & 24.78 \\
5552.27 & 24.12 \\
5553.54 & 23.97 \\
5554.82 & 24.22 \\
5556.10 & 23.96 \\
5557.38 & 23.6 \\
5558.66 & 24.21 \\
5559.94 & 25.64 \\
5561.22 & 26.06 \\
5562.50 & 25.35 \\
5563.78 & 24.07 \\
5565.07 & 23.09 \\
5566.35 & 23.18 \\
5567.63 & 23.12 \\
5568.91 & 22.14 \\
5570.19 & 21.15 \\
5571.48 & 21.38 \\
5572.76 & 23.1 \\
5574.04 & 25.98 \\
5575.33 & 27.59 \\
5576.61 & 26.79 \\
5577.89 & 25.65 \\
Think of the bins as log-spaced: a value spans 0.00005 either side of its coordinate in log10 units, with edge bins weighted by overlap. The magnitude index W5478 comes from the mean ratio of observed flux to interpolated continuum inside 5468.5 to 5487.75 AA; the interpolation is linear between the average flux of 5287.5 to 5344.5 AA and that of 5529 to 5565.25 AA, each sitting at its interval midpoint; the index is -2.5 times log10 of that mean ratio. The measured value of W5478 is 0.11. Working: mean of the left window 24.2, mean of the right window 25.8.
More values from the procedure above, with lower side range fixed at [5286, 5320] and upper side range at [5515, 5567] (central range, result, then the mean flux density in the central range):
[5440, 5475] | 0.015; 25.1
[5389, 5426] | 0.060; 24.1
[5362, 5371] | 0.018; 25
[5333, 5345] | 0.097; 23.2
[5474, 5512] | 0.057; 24.2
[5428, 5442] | -0.049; 26.6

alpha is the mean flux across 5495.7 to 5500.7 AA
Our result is 26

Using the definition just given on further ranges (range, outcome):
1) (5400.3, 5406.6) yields 22.9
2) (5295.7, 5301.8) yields 23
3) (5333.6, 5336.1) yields 22.9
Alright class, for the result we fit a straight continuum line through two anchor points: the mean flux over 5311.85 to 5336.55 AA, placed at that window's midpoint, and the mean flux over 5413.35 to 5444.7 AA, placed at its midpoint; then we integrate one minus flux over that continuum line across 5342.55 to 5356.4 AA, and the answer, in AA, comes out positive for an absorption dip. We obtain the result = -1.58 AA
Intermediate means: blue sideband 23.3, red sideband 25.9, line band 26.7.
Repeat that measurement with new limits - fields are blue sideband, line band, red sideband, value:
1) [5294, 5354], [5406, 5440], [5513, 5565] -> -0.8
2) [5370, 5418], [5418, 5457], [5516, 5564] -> -1.4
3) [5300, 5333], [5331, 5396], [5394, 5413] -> -4.7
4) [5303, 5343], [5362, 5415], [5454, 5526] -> -1.6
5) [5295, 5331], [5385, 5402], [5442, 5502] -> -0.2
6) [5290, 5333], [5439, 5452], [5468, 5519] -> -1.4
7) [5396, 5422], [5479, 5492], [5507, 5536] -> 1.2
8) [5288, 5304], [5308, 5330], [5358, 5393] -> 0.7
